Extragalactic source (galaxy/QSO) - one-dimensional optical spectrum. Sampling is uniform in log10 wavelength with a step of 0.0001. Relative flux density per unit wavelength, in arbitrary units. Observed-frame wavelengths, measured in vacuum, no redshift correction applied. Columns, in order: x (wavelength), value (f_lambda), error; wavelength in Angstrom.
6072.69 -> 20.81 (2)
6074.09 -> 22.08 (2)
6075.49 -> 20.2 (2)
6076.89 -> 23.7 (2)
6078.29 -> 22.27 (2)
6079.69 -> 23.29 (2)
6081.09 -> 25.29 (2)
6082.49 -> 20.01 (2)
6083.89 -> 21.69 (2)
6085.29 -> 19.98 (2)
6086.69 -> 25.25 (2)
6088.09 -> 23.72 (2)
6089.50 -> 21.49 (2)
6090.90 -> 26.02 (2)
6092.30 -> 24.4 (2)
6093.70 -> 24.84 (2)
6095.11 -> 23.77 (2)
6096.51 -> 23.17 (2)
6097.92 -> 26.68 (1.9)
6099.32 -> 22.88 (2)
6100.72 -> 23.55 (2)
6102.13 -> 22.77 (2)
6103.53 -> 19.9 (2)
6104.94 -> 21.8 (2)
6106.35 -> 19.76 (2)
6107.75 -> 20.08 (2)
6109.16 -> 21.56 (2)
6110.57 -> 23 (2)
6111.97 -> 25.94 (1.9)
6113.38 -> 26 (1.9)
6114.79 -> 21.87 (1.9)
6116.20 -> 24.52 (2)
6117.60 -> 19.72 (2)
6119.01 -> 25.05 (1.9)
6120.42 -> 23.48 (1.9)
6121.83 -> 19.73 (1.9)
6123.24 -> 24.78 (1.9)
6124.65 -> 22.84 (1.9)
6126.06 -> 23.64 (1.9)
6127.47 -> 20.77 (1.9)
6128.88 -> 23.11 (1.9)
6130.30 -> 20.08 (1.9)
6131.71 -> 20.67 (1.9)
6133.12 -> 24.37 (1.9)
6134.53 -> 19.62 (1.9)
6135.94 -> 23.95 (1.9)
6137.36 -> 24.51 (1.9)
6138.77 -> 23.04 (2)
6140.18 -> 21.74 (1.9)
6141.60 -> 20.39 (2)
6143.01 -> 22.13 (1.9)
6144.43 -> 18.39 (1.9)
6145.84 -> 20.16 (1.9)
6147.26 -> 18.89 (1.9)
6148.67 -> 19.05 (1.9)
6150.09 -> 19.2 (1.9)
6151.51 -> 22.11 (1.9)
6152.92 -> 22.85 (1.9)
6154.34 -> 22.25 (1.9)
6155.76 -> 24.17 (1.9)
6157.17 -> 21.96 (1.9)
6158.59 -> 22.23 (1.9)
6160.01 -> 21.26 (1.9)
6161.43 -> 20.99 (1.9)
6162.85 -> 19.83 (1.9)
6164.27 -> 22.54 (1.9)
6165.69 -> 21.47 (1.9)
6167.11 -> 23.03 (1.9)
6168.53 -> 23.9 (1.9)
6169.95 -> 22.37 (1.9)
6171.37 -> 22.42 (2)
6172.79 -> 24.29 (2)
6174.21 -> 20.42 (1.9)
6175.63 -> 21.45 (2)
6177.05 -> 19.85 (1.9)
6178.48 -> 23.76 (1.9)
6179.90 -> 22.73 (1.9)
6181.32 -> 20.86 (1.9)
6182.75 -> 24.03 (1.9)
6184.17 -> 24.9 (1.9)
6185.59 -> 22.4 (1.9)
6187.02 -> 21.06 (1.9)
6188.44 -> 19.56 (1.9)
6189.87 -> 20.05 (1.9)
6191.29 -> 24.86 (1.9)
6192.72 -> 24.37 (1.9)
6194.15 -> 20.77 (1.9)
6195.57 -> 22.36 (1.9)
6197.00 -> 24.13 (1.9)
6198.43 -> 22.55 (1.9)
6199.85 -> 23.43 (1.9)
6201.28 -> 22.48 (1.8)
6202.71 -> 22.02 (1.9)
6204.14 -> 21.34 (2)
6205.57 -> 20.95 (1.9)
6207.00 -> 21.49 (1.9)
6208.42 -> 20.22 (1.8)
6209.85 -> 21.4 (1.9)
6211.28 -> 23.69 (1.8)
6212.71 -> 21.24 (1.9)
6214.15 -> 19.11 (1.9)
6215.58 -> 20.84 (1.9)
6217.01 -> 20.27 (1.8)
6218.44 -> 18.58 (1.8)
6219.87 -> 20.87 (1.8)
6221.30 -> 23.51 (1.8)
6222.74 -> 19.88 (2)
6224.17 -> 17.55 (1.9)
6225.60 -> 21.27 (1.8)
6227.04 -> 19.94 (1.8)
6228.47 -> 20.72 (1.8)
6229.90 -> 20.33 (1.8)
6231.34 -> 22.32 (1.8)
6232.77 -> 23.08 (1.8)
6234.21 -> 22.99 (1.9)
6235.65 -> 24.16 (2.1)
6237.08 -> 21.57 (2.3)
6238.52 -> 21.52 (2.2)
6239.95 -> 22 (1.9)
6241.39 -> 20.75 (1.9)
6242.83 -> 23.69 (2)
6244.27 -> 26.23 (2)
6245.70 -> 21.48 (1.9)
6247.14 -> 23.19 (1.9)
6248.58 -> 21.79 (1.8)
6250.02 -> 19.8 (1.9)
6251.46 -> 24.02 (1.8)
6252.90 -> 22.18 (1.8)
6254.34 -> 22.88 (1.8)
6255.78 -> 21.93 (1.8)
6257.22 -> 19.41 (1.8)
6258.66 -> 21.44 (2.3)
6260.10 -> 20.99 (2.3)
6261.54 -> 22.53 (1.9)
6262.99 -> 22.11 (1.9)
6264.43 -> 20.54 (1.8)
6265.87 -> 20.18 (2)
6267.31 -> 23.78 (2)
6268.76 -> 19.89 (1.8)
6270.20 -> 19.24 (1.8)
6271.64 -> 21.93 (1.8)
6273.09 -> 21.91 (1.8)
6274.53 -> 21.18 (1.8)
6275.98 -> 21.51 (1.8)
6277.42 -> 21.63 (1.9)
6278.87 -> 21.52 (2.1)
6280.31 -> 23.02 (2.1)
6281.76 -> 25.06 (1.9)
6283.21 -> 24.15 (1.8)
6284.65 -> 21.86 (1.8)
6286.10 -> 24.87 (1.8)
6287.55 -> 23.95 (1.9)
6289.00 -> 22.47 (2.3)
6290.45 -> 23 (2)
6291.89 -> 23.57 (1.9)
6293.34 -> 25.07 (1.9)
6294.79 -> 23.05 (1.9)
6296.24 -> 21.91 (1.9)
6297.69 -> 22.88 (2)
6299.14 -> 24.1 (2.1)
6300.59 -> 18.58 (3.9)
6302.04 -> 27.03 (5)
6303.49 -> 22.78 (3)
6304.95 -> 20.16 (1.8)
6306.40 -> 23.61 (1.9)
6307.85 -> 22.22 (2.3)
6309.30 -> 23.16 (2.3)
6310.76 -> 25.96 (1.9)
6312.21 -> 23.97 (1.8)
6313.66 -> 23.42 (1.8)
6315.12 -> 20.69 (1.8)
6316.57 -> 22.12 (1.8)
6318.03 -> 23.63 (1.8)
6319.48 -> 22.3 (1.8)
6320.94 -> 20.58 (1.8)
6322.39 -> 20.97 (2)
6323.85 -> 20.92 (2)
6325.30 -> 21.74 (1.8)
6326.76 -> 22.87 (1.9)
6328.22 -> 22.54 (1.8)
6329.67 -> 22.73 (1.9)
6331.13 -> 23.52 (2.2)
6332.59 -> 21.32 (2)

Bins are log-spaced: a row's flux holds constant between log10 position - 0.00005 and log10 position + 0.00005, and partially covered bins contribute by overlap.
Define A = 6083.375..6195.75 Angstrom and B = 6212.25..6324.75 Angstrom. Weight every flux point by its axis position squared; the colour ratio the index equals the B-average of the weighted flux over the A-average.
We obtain 1.03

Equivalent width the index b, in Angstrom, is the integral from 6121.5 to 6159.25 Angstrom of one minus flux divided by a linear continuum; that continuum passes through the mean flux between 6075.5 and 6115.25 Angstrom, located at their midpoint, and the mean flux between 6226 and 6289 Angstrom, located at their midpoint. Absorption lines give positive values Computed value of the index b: 1.6 Angstrom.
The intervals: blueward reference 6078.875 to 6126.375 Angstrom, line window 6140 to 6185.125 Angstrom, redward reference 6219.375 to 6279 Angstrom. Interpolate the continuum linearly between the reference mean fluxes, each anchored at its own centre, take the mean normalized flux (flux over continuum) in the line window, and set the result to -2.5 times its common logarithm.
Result 0.03 mag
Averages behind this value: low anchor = 23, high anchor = 21.7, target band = 21.7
